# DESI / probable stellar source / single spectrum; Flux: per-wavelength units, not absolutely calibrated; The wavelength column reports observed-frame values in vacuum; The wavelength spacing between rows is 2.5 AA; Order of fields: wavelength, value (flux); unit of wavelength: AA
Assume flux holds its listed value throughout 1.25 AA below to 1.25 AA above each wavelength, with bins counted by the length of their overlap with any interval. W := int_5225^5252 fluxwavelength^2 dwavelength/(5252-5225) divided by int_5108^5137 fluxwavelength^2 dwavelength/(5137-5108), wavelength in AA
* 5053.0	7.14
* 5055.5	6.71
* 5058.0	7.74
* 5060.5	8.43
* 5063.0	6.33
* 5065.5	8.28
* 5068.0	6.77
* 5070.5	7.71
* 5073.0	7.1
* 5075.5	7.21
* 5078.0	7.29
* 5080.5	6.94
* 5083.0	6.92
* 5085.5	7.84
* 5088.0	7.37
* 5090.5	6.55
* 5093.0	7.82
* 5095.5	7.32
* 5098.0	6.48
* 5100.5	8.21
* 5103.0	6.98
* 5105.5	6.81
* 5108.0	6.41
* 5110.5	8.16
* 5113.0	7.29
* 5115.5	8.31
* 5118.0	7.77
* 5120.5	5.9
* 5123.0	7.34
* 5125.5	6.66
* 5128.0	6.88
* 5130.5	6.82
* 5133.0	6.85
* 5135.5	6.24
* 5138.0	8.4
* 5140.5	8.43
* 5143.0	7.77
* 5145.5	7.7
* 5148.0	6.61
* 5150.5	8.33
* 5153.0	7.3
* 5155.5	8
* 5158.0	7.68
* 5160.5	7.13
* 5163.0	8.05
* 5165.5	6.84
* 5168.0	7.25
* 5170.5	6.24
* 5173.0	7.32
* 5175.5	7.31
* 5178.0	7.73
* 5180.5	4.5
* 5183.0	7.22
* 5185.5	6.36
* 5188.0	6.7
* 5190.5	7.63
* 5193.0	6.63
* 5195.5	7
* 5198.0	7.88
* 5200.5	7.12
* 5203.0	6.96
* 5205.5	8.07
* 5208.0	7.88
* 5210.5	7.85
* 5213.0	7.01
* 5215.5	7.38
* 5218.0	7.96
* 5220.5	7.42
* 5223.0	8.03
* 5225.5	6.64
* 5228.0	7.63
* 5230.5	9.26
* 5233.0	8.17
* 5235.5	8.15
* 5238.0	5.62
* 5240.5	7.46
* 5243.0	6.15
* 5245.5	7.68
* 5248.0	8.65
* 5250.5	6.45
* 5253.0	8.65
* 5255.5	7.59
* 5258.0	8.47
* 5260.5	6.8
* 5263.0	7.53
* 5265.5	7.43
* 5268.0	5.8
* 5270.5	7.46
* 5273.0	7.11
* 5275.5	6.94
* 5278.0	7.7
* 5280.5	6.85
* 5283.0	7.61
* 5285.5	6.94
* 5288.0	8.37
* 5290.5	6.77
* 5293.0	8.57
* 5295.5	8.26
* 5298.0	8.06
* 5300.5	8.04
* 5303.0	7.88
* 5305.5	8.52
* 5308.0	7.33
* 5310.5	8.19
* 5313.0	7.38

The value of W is 1.10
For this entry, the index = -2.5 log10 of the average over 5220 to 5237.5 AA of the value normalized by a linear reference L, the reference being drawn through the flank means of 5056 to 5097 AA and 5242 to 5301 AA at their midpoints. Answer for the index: -0.05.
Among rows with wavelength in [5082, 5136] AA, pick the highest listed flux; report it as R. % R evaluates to 8.31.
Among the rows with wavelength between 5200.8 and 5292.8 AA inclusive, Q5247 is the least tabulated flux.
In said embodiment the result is 5.62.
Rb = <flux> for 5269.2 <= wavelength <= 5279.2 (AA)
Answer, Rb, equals 7.29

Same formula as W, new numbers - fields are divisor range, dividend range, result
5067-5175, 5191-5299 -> 1.08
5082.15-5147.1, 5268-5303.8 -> 1.11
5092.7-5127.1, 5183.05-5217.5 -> 1.04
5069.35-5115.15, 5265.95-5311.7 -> 1.12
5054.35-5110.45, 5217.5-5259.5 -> 1.12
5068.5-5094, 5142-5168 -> 1.07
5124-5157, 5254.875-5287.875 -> 1.04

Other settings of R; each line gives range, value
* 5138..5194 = 8.43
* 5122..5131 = 7.34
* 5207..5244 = 9.26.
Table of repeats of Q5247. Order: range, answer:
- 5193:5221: 6.63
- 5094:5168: 5.9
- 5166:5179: 6.24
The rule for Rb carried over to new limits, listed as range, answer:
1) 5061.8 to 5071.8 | 7.28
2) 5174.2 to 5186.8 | 6.63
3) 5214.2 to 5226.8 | 7.48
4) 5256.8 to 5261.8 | 7.63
